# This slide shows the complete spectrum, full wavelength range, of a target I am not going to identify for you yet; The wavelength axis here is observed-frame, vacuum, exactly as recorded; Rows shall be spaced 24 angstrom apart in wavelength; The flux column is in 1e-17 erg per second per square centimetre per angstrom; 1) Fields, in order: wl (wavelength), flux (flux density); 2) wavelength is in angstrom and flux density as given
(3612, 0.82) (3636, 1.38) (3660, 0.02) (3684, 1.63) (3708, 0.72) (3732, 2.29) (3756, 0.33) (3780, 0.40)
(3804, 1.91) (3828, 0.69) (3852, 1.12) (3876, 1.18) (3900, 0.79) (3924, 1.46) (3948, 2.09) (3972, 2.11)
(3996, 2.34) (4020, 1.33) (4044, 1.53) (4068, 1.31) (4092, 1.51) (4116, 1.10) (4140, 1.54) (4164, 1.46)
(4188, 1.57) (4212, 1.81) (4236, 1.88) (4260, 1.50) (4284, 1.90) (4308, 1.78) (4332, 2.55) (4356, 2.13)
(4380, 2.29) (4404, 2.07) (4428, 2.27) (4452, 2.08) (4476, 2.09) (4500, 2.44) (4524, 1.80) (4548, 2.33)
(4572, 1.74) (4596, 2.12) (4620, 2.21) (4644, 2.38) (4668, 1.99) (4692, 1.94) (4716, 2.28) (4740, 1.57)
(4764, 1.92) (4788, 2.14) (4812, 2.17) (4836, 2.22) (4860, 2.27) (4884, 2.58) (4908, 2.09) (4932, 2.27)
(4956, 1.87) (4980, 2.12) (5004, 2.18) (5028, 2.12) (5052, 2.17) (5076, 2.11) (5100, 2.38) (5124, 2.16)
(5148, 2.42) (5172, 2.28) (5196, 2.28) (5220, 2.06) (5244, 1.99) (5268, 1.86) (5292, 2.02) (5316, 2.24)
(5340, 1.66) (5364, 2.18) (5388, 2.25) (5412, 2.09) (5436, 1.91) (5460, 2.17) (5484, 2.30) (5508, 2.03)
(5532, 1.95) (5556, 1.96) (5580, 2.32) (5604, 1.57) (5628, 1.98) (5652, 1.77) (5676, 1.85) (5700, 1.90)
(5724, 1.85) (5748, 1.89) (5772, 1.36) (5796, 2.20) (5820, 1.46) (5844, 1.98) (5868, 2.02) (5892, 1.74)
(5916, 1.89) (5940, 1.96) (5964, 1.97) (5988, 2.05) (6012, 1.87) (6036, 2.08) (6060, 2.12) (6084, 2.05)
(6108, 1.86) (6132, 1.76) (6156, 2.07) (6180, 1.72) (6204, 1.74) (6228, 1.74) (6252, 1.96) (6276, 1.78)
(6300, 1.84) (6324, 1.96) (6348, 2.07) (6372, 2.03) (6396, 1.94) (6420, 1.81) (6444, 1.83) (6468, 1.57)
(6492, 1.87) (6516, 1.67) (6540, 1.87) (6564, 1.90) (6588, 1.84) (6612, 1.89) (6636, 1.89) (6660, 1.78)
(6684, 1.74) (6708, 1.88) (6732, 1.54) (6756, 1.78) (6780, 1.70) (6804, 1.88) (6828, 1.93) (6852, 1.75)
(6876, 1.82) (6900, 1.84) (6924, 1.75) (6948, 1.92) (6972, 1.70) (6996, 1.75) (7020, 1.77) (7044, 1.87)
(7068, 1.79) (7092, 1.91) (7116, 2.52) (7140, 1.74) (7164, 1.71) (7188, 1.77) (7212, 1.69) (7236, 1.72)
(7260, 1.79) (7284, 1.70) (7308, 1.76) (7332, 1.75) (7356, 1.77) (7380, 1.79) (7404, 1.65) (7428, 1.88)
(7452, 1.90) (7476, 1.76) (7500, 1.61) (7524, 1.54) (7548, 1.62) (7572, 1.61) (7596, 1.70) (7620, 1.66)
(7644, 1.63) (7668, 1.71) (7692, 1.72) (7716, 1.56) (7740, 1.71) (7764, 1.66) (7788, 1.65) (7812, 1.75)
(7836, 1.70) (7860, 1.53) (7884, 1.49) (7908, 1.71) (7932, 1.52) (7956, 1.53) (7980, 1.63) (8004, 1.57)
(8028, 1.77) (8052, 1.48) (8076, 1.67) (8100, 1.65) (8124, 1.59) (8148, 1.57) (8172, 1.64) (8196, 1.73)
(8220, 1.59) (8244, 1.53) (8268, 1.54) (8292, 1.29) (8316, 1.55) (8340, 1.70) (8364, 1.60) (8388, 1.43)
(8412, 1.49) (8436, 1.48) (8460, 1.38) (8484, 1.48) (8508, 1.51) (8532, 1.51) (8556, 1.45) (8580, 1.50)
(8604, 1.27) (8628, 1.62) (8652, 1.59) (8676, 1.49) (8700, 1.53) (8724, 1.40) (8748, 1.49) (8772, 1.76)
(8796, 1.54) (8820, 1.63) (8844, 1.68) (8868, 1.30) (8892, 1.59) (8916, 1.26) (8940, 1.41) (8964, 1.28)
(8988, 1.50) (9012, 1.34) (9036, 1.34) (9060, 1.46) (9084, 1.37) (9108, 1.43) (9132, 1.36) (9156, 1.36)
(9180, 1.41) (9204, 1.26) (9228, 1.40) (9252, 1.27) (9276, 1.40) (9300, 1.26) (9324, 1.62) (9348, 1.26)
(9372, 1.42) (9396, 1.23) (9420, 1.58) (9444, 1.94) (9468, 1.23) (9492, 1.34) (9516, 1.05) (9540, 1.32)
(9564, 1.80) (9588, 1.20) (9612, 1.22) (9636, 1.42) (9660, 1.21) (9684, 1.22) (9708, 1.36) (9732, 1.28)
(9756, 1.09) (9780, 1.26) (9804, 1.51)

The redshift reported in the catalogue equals 0.08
